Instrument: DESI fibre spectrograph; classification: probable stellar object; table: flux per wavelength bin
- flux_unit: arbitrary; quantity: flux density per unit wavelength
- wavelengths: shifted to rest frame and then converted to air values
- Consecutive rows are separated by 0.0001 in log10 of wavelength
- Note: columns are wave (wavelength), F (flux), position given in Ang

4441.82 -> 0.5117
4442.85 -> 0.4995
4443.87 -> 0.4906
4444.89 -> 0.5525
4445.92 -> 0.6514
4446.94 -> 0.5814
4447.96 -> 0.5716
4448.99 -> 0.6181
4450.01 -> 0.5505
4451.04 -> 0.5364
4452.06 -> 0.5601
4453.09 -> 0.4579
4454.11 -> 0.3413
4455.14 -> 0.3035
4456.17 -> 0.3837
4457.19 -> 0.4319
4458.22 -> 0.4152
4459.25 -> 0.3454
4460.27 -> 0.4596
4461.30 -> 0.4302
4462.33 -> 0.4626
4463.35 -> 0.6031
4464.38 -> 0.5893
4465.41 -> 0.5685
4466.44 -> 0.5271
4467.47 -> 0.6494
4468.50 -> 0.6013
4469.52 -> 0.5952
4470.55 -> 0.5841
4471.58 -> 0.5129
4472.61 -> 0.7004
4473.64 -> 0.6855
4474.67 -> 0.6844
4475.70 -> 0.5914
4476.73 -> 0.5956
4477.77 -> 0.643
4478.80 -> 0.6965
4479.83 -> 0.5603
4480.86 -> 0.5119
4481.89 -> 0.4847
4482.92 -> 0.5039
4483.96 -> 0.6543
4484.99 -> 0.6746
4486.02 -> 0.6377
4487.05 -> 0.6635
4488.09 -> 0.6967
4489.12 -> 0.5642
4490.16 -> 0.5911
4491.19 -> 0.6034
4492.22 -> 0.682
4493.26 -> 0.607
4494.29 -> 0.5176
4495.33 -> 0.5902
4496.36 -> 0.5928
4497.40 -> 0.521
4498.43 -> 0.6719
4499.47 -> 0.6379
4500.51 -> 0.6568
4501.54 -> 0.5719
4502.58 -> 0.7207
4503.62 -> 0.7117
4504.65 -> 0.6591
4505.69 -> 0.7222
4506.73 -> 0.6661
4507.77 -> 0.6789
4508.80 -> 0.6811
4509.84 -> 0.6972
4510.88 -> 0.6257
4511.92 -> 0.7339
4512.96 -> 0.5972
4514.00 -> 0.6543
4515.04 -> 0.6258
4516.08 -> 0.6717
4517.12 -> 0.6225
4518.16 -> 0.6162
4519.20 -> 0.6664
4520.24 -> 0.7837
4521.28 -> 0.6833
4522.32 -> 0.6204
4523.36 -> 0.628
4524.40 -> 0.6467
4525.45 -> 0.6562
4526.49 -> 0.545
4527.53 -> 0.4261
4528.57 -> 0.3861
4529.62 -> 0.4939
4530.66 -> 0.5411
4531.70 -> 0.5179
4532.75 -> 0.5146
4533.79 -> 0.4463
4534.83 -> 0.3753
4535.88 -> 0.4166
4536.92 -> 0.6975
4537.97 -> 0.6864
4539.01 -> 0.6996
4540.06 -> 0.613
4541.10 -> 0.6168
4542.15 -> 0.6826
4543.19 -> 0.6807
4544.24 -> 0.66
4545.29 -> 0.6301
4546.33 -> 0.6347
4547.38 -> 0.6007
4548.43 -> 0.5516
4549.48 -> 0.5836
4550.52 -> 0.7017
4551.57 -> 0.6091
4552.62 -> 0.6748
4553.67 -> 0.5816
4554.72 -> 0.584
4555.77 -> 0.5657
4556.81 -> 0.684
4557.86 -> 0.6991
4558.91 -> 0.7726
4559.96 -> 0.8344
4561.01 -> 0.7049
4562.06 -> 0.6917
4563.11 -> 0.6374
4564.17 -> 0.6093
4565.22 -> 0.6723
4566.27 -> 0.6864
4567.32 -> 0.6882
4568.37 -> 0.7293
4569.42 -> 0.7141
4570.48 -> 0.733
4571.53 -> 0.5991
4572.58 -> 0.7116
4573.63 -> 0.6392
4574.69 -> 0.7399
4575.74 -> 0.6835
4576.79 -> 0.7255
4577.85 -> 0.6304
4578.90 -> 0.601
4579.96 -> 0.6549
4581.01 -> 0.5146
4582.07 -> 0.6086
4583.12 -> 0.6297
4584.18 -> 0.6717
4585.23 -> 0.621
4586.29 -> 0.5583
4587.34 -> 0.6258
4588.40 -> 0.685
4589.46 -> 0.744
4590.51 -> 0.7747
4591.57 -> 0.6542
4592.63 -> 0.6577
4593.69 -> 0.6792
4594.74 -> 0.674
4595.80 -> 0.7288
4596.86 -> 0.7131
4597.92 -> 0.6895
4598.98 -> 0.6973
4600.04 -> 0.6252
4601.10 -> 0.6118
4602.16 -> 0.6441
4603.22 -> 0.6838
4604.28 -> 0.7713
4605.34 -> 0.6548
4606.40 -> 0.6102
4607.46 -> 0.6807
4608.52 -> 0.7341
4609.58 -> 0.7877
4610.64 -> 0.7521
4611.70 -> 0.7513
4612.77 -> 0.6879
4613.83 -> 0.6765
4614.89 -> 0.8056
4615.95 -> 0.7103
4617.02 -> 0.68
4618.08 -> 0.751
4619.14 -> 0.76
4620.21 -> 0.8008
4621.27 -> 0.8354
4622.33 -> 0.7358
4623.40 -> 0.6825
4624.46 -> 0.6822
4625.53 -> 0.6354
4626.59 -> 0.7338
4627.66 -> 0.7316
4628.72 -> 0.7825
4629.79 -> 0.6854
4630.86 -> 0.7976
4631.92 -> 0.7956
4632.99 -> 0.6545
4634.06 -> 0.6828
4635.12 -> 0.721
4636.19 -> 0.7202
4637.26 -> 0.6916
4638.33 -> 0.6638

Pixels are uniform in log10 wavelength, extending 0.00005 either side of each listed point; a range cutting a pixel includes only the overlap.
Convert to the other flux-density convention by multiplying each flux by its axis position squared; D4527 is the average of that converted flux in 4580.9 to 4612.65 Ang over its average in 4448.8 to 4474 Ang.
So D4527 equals 1.40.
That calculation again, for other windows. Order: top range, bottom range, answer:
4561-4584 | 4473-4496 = 1.13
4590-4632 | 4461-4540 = 1.23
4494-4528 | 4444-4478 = 1.22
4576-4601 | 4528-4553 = 1.15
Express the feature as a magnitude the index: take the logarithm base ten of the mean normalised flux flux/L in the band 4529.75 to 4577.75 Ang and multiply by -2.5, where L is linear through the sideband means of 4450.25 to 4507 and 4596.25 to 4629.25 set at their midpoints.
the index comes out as 0.023 mag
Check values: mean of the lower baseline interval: 0.575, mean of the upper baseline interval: 0.713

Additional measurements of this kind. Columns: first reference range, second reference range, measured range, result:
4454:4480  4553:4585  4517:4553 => 0.05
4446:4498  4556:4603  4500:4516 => -0.12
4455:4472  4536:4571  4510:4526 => -0.10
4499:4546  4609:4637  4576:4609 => 0.06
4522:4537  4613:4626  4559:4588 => -0.07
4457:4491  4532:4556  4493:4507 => -0.08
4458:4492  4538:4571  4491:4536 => 0.02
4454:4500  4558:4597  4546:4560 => 0.01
